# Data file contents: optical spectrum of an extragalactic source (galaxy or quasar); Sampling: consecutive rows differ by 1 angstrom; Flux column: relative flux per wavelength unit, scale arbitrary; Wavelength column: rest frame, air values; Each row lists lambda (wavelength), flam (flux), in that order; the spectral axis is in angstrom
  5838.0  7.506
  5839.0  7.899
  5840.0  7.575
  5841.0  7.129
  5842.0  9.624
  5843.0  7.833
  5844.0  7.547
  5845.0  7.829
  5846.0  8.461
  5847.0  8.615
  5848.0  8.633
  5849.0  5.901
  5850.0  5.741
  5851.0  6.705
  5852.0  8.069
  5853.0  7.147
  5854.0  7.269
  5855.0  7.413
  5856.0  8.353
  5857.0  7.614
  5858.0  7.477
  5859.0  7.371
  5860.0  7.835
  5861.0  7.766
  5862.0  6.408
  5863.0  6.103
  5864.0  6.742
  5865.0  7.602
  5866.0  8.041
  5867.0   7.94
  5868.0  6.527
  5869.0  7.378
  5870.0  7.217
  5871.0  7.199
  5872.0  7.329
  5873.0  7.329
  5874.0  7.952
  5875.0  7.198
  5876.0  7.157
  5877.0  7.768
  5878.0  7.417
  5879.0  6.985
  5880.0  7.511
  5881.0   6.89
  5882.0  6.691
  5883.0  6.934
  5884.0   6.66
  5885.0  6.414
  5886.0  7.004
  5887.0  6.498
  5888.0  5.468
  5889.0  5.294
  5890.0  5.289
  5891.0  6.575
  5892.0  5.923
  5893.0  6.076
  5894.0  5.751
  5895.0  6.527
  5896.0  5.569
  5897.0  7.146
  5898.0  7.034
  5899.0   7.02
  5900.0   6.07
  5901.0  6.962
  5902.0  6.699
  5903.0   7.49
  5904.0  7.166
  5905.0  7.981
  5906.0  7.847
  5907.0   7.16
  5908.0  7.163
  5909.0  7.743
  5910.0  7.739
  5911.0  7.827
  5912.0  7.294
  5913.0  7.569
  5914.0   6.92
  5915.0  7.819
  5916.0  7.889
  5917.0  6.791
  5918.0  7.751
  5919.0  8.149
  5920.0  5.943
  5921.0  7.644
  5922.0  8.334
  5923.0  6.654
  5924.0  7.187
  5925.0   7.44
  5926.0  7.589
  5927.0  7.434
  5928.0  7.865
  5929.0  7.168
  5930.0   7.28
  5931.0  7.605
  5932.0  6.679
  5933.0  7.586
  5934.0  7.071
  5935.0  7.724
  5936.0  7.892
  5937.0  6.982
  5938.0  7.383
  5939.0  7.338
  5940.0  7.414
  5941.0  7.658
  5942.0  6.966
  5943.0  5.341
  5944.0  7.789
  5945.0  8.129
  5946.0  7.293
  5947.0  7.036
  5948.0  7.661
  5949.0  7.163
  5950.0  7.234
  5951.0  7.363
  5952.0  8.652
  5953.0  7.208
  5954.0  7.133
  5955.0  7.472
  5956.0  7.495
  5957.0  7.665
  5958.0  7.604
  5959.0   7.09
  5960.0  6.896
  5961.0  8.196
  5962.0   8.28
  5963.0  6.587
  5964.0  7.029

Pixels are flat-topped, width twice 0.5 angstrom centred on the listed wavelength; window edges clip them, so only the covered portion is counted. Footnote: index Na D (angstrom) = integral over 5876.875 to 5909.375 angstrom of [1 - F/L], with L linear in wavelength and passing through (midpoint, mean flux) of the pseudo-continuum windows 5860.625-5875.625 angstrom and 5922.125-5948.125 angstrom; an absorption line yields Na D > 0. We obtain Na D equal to 2.4 angstrom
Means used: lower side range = 7.24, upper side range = 7.32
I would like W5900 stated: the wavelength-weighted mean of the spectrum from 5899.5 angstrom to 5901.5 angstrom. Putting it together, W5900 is 6.52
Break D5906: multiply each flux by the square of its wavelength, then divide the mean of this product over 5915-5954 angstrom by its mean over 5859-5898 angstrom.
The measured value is 1.10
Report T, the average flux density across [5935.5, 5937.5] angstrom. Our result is 7.44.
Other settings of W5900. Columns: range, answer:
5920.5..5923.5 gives 7.54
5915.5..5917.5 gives 7.34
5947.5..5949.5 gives 7.41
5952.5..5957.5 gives 7.39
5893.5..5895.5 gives 6.14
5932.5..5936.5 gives 7.57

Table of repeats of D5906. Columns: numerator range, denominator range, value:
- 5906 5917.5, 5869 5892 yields 1.10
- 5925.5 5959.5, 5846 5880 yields 1.03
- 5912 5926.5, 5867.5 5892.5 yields 1.10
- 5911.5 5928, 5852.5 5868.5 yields 1.03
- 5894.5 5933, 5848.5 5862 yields 1.02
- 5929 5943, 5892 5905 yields 1.11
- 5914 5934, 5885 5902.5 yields 1.19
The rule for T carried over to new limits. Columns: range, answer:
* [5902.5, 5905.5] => 7.55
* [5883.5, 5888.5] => 6.41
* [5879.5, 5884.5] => 6.94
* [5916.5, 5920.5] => 7.16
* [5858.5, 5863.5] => 7.1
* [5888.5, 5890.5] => 5.29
